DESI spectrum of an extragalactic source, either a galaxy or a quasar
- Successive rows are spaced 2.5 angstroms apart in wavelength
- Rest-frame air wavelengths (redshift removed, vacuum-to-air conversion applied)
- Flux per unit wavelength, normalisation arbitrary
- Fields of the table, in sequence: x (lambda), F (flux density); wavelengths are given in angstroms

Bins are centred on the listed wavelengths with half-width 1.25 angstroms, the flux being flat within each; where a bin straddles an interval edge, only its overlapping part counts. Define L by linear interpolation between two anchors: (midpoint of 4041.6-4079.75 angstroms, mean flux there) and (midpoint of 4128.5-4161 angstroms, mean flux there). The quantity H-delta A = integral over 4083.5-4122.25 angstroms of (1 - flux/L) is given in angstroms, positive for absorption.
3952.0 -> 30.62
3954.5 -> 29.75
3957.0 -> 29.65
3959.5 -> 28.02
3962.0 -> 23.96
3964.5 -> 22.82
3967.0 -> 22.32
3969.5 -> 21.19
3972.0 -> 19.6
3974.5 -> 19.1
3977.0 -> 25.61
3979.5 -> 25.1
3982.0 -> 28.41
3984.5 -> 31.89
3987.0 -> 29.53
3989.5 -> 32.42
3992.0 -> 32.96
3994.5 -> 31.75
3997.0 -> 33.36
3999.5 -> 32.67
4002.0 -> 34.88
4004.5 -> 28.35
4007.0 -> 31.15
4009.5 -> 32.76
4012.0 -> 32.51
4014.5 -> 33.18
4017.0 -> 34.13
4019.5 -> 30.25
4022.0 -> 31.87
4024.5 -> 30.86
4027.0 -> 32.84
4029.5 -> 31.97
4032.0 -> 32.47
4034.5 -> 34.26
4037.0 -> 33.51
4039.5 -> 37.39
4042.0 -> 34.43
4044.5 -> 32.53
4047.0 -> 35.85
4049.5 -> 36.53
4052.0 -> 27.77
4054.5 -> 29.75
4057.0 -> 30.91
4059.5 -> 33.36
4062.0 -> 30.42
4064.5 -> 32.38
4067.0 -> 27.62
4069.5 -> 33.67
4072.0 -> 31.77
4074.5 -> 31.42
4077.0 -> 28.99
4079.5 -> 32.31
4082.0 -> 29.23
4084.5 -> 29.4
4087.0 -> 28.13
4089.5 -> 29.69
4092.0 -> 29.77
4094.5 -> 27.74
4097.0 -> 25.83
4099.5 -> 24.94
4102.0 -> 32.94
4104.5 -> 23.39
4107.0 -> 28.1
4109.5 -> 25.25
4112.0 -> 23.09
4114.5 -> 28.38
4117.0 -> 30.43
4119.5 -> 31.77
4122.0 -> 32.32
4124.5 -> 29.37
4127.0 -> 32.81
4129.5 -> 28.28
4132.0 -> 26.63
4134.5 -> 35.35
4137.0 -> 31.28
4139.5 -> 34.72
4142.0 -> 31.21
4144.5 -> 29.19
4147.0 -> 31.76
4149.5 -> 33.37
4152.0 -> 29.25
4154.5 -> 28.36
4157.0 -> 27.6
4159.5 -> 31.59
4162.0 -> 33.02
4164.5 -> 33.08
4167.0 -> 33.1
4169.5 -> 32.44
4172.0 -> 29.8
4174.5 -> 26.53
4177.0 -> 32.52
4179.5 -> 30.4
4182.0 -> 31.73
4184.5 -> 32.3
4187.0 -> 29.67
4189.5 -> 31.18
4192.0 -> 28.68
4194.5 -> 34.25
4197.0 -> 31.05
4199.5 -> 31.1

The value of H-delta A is 3.9 angstroms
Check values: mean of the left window 31.8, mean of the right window 30.7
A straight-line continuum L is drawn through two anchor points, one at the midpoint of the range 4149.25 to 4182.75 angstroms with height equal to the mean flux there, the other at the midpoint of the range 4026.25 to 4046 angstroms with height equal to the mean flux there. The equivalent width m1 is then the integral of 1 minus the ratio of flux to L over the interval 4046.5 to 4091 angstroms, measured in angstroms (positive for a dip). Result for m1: 2.7 angstroms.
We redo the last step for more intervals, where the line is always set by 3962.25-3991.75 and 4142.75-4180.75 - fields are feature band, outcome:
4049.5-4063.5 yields -1.6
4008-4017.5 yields -2.3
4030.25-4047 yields -4.2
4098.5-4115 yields 1.5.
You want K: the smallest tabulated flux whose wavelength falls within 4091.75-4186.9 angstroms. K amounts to 23.09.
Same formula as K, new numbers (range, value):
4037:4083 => 27.62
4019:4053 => 27.77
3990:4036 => 28.35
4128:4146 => 26.63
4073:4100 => 24.94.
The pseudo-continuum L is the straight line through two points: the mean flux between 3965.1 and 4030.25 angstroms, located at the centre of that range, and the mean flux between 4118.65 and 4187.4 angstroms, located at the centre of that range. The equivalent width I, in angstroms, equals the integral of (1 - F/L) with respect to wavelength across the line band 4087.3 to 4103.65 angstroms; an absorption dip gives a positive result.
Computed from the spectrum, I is 1.2 angstroms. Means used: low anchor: 29.6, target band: 28.3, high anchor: 31.1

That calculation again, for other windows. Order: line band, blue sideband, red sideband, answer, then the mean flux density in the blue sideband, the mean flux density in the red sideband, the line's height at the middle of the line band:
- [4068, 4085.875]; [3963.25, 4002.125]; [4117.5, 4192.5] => -0.9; 27.5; 31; 29.4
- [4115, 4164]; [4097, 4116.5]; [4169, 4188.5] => -4.3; 26.7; 30.6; 28.5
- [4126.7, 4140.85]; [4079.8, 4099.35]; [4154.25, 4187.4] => -0.7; 28.5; 31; 29.9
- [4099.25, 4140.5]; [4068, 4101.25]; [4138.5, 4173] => 1.3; 29.5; 31.3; 30.4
